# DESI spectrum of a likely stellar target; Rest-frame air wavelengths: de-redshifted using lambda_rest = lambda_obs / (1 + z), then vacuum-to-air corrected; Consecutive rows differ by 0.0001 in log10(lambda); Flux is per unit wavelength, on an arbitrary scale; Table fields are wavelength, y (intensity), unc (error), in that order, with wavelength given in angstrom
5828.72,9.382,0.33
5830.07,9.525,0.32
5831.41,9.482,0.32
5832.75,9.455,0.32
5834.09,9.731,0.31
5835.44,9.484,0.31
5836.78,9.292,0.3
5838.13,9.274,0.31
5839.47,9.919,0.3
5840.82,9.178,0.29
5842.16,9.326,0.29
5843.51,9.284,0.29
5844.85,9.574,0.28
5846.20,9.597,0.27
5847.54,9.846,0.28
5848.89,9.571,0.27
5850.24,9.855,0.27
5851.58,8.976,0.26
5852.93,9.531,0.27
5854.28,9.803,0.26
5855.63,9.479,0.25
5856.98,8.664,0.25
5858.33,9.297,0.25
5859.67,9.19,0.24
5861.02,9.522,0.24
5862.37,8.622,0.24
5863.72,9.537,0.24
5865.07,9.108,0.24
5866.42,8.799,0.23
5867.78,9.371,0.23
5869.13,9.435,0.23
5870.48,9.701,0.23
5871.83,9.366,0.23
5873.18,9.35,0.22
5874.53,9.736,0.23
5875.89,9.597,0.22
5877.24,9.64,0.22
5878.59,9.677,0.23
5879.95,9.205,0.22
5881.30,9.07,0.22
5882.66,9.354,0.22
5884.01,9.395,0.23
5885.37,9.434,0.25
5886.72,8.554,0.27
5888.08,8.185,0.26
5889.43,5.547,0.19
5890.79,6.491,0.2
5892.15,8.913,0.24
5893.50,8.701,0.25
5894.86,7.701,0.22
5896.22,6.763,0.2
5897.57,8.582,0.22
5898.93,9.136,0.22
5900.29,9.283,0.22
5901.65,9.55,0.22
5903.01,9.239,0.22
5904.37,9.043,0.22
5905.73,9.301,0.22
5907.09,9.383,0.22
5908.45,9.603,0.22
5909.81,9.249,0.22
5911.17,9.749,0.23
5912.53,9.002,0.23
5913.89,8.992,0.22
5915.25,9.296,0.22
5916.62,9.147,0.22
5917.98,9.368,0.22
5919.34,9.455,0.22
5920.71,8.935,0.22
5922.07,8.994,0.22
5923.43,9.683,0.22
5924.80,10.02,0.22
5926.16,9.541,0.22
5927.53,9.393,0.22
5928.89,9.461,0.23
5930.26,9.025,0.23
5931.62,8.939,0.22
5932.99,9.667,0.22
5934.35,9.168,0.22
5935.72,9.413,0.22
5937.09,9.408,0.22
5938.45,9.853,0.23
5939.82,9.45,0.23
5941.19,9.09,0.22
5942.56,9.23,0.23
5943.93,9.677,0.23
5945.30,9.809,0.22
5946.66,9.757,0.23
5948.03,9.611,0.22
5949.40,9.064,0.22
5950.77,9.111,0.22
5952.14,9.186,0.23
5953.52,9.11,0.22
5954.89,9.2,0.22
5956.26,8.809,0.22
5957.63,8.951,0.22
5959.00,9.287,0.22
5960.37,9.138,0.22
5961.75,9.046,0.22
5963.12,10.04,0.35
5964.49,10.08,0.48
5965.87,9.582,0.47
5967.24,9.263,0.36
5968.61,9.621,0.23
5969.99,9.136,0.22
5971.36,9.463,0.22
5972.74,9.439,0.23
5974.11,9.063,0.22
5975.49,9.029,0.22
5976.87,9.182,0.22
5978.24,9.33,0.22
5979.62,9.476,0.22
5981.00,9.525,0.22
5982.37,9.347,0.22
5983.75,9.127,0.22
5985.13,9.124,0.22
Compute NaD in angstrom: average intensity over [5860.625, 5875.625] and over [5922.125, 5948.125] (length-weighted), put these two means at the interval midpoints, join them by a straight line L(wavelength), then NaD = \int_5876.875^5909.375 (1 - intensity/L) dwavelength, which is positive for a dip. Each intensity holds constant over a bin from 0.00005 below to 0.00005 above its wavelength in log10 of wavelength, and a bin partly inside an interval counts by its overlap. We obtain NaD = 2.23 angstrom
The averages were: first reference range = 9.32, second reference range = 9.47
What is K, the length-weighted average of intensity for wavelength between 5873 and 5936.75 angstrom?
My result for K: 9.04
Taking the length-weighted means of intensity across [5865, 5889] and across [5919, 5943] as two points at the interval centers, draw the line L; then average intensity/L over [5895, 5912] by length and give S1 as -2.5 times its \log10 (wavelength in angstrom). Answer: 0.03 mag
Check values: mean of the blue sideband 9.24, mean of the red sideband 9.37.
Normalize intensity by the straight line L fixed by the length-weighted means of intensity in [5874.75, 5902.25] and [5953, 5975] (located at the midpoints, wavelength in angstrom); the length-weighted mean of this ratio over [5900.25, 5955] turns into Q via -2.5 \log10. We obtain -0.04 mag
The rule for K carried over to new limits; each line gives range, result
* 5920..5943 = 9.37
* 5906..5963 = 9.33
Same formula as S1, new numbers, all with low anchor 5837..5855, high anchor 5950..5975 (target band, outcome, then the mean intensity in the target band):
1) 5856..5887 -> 0.019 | 9.3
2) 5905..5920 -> 0.008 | 9.32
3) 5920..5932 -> 0.003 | 9.34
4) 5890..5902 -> 0.139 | 8.29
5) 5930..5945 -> -0.004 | 9.38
